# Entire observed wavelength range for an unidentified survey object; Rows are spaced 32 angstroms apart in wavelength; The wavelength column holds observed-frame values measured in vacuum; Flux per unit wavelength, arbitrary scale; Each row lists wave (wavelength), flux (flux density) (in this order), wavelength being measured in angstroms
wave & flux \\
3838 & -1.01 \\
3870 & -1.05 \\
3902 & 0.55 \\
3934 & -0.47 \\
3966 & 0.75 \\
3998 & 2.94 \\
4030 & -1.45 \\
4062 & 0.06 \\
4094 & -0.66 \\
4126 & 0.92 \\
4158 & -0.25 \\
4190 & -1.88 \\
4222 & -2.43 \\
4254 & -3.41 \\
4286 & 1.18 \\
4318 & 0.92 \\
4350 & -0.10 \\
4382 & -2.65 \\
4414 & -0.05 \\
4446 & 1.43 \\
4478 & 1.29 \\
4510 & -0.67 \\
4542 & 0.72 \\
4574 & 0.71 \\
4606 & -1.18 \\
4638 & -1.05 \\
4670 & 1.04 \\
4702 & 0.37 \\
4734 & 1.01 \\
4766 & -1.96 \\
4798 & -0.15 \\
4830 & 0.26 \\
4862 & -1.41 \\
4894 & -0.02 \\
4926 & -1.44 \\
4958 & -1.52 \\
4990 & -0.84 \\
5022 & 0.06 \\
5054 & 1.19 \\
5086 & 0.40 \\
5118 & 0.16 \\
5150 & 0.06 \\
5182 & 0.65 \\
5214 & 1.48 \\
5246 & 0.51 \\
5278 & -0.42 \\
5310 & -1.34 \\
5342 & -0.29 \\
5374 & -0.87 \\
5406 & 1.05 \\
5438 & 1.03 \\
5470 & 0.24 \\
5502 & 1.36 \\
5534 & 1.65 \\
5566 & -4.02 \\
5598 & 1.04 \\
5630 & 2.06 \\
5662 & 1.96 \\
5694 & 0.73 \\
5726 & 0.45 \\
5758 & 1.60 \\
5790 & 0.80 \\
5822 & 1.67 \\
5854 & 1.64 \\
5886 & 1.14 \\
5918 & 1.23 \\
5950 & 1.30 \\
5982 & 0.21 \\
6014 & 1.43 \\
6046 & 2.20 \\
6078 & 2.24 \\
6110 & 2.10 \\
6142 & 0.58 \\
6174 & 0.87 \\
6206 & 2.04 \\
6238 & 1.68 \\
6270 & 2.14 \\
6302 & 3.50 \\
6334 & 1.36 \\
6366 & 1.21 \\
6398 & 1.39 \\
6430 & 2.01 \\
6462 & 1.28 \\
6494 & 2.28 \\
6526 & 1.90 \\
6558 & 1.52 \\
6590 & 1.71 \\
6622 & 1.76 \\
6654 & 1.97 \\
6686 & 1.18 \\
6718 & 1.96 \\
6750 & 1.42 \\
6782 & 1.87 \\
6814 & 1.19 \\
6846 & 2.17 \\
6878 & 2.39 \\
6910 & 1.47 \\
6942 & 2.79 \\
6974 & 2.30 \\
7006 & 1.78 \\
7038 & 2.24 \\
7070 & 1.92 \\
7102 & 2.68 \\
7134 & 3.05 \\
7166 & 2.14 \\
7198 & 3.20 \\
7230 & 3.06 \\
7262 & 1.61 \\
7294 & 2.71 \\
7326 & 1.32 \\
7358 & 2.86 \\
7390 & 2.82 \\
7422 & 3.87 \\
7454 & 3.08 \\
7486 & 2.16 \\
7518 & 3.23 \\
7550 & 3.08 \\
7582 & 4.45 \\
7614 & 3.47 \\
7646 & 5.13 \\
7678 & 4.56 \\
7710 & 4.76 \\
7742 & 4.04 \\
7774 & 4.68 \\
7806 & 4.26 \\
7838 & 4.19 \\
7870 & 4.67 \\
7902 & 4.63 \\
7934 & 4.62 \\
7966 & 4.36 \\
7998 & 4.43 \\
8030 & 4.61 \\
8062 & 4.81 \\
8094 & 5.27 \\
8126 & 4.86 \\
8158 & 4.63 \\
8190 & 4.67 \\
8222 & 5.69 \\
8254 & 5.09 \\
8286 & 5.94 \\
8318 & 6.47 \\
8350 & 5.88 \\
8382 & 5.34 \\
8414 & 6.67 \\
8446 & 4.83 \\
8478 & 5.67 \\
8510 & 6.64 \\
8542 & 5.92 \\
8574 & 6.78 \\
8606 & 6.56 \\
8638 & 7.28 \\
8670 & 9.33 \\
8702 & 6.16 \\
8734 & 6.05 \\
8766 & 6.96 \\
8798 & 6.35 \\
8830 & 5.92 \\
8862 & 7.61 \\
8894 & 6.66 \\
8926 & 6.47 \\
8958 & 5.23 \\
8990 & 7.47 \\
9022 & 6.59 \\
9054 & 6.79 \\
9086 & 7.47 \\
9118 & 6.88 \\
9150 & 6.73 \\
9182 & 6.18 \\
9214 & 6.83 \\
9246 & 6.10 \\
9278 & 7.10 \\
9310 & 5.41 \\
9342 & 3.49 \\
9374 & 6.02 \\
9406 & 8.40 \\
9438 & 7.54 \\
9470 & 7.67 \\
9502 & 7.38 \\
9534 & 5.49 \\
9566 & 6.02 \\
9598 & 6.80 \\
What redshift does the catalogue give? 0.90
